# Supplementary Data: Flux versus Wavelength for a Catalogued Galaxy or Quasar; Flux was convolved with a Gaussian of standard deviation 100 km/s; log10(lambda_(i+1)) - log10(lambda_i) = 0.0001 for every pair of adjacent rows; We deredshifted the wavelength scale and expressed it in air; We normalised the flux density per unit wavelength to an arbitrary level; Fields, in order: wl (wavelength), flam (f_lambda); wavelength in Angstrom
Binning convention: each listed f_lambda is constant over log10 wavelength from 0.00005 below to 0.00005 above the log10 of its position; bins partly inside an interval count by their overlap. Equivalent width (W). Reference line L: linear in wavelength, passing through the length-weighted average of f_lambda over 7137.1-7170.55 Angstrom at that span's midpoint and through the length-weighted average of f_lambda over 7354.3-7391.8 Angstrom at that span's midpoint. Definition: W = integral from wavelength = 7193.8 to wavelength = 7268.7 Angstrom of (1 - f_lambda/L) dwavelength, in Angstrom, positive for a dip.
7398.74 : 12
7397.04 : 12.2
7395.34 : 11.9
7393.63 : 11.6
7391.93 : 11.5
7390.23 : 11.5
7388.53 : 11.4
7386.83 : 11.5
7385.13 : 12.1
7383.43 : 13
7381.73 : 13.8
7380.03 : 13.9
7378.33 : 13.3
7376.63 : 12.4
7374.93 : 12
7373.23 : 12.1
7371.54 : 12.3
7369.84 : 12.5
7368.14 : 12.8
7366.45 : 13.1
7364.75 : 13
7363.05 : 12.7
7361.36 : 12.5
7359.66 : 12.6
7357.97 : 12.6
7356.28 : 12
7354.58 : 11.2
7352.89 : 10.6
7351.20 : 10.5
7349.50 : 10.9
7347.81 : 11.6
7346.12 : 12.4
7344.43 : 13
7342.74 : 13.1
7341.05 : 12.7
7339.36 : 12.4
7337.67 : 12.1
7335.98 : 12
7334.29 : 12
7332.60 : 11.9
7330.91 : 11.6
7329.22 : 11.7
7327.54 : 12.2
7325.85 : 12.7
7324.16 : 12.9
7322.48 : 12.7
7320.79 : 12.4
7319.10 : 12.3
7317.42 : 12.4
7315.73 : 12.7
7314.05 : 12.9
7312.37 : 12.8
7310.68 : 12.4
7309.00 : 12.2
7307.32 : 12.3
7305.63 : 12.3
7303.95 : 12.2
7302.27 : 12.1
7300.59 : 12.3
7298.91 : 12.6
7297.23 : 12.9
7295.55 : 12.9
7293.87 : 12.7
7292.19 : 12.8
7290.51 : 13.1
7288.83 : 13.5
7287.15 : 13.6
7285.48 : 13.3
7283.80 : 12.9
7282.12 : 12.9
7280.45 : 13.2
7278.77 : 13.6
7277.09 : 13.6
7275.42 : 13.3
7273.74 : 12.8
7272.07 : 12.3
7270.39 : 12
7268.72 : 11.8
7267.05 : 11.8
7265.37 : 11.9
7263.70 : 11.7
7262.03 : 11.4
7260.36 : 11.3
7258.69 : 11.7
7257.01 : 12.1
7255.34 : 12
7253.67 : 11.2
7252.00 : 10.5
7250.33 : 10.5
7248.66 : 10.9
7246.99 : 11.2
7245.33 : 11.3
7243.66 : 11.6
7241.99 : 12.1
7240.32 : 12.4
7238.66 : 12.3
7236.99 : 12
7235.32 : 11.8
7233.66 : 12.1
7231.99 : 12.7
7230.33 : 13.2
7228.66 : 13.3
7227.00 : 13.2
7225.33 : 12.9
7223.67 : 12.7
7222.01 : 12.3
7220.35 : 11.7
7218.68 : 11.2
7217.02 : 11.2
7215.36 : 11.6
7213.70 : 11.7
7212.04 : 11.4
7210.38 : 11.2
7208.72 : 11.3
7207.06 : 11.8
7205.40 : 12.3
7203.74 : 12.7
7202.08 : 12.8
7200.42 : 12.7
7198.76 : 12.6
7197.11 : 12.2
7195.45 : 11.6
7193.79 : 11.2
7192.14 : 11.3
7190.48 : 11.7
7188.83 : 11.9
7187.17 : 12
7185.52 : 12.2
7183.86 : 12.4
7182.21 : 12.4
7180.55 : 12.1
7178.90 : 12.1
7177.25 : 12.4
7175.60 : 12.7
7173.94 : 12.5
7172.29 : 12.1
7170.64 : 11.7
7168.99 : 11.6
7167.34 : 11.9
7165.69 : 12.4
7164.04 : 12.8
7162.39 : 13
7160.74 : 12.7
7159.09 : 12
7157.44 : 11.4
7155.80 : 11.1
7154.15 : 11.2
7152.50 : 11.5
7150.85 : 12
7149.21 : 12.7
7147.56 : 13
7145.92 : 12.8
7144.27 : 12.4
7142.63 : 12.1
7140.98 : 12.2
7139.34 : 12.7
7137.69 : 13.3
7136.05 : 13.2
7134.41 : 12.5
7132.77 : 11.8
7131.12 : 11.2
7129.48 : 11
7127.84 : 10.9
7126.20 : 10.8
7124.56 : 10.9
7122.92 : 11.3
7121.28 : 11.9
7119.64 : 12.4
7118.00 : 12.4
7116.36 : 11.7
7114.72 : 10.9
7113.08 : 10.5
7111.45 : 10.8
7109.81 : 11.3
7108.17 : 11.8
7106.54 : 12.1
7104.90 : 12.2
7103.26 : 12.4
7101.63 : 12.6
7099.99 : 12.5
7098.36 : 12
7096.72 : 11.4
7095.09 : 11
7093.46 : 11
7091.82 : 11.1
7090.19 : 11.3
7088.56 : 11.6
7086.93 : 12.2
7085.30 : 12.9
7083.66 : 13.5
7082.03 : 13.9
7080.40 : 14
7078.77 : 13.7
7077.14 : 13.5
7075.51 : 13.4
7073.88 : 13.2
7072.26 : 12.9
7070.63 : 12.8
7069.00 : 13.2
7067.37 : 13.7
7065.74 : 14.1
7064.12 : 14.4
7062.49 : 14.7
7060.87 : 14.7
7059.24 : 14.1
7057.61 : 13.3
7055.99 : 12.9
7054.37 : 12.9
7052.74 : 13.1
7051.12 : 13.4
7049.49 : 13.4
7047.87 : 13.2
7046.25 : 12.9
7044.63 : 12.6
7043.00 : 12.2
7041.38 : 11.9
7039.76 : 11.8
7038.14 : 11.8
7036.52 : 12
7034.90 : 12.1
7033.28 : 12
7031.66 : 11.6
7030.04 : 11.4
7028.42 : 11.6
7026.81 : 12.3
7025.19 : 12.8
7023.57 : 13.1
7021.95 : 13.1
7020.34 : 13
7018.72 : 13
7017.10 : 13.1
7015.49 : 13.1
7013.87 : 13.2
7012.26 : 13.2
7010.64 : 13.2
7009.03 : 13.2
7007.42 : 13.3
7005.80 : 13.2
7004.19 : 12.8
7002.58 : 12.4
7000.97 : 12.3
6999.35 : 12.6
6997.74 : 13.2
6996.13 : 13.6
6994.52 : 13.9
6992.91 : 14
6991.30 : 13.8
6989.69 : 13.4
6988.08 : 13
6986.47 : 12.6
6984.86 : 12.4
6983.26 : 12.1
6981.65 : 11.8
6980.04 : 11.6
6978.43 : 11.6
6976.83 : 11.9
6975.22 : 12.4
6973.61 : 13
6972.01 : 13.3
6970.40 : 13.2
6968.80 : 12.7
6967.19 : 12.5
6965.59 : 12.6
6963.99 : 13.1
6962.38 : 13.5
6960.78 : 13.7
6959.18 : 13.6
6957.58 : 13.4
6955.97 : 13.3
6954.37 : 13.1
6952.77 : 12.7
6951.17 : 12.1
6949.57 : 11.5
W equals 2.5 Angstrom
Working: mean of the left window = 12.2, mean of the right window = 12.5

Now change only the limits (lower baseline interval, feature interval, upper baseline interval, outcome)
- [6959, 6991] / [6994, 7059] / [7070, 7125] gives -1.45 Angstrom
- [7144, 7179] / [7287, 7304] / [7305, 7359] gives -0.85 Angstrom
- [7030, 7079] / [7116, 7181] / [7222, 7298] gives 3.27 Angstrom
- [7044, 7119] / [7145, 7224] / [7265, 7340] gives 3.68 Angstrom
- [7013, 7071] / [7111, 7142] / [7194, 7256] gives 1.84 Angstrom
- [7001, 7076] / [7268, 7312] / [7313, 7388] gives -1.06 Angstrom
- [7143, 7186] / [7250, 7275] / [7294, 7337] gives 1.21 Angstrom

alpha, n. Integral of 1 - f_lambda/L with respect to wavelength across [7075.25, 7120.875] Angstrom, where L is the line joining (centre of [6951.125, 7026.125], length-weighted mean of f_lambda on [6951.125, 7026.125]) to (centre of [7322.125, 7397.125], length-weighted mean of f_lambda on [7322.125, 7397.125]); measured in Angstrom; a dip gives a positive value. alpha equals 2.2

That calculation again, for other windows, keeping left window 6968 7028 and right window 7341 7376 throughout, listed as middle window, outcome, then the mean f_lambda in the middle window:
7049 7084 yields -2.3 Angstrom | 13.6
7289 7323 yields -0.8 Angstrom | 12.6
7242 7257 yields 1.4 Angstrom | 11.3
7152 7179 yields 1.0 Angstrom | 12.1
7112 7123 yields 0.9 Angstrom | 11.6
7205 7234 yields 0.8 Angstrom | 12.1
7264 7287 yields -0.7 Angstrom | 12.7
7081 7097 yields 0.8 Angstrom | 12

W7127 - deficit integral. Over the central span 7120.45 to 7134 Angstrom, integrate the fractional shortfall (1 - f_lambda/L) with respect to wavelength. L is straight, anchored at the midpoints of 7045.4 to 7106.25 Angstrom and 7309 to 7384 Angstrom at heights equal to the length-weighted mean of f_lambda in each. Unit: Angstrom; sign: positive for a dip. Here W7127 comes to 1.7 Angstrom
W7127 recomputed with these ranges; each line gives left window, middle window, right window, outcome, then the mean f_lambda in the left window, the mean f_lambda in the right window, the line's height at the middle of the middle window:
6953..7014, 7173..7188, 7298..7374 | 0.3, 12.9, 12.3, 12.6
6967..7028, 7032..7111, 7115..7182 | -1.5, 12.9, 12.1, 12.5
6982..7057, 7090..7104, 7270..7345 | 1.1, 12.8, 12.6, 12.7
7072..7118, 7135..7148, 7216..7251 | -0.6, 12.2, 12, 12.1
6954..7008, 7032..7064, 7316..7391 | -0.3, 12.9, 12.3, 12.8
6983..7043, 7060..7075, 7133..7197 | -1.4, 12.7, 12.2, 12.5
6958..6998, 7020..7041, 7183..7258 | 0.9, 12.9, 11.9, 12.7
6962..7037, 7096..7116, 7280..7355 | 1.5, 12.7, 12.4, 12.6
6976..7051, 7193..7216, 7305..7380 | 1.0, 12.7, 12.3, 12.5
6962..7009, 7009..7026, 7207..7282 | -0.5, 12.8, 12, 12.7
